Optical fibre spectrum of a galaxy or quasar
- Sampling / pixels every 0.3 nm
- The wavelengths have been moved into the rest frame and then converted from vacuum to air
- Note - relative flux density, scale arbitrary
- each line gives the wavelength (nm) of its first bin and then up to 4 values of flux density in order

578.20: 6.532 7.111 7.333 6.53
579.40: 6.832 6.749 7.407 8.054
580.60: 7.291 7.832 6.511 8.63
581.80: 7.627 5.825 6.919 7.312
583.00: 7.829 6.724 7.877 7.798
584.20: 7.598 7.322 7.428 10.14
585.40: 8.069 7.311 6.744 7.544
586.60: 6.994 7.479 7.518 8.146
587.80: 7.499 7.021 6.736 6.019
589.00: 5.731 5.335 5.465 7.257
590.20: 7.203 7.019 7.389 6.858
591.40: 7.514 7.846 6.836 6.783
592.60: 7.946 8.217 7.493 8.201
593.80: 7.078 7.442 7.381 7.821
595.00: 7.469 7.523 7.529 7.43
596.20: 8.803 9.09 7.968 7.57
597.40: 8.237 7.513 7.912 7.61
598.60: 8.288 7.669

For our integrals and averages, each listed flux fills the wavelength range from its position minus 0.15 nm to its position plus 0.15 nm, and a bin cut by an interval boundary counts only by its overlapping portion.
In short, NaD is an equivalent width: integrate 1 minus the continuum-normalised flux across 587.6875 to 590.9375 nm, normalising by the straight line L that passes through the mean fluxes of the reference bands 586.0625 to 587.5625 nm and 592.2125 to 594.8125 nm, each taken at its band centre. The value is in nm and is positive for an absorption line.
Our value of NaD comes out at 0.40 nm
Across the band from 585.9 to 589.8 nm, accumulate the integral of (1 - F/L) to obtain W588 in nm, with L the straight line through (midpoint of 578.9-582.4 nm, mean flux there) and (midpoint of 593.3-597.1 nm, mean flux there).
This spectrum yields 0.36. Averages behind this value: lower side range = 7.2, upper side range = 7.8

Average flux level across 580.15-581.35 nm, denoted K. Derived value 7.42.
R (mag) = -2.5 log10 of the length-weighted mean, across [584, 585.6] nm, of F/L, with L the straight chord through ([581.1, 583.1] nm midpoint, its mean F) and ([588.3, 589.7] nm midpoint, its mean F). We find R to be -0.21 mag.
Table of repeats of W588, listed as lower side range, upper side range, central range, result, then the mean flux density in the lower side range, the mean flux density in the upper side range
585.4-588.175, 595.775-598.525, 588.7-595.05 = 0.49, 7.41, 8.03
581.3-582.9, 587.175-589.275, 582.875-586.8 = -0.32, 7.26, 6.82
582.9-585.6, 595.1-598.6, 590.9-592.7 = 0.14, 7.86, 7.93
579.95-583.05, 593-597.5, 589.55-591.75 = 0.16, 7.37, 7.8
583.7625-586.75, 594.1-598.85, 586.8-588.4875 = 0.07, 7.69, 7.86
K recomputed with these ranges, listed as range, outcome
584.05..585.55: 8.11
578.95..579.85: 6.7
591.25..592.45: 7.24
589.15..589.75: 5.4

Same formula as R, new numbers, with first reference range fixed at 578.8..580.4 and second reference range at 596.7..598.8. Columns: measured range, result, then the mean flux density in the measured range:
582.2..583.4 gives 0.01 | 7.16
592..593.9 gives 0.01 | 7.57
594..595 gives 0.03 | 7.54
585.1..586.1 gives -0.07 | 7.82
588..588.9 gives 0.15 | 6.52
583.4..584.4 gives -0.06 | 7.68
